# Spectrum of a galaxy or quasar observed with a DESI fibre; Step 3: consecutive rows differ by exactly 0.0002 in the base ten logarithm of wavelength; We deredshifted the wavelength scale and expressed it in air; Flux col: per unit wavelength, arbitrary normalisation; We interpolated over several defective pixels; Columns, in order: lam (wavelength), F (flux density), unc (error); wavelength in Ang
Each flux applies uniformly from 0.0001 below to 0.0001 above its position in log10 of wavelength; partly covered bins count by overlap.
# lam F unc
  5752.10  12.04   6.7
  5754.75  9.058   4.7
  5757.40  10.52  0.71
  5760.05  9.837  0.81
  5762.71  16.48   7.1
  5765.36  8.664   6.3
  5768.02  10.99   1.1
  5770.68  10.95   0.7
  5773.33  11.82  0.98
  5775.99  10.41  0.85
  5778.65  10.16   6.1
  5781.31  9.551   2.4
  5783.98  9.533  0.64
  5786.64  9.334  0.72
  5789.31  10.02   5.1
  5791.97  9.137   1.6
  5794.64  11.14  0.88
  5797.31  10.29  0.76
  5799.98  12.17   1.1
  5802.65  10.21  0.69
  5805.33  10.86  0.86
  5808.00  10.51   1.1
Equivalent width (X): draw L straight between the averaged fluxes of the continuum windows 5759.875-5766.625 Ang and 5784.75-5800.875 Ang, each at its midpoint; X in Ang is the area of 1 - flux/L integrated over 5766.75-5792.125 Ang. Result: 1.89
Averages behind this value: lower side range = 12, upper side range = 10.3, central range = 10.2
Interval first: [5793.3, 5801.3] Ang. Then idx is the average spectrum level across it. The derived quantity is 11.2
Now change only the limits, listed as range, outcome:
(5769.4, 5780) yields 10.8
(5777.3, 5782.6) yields 9.86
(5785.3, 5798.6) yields 9.99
